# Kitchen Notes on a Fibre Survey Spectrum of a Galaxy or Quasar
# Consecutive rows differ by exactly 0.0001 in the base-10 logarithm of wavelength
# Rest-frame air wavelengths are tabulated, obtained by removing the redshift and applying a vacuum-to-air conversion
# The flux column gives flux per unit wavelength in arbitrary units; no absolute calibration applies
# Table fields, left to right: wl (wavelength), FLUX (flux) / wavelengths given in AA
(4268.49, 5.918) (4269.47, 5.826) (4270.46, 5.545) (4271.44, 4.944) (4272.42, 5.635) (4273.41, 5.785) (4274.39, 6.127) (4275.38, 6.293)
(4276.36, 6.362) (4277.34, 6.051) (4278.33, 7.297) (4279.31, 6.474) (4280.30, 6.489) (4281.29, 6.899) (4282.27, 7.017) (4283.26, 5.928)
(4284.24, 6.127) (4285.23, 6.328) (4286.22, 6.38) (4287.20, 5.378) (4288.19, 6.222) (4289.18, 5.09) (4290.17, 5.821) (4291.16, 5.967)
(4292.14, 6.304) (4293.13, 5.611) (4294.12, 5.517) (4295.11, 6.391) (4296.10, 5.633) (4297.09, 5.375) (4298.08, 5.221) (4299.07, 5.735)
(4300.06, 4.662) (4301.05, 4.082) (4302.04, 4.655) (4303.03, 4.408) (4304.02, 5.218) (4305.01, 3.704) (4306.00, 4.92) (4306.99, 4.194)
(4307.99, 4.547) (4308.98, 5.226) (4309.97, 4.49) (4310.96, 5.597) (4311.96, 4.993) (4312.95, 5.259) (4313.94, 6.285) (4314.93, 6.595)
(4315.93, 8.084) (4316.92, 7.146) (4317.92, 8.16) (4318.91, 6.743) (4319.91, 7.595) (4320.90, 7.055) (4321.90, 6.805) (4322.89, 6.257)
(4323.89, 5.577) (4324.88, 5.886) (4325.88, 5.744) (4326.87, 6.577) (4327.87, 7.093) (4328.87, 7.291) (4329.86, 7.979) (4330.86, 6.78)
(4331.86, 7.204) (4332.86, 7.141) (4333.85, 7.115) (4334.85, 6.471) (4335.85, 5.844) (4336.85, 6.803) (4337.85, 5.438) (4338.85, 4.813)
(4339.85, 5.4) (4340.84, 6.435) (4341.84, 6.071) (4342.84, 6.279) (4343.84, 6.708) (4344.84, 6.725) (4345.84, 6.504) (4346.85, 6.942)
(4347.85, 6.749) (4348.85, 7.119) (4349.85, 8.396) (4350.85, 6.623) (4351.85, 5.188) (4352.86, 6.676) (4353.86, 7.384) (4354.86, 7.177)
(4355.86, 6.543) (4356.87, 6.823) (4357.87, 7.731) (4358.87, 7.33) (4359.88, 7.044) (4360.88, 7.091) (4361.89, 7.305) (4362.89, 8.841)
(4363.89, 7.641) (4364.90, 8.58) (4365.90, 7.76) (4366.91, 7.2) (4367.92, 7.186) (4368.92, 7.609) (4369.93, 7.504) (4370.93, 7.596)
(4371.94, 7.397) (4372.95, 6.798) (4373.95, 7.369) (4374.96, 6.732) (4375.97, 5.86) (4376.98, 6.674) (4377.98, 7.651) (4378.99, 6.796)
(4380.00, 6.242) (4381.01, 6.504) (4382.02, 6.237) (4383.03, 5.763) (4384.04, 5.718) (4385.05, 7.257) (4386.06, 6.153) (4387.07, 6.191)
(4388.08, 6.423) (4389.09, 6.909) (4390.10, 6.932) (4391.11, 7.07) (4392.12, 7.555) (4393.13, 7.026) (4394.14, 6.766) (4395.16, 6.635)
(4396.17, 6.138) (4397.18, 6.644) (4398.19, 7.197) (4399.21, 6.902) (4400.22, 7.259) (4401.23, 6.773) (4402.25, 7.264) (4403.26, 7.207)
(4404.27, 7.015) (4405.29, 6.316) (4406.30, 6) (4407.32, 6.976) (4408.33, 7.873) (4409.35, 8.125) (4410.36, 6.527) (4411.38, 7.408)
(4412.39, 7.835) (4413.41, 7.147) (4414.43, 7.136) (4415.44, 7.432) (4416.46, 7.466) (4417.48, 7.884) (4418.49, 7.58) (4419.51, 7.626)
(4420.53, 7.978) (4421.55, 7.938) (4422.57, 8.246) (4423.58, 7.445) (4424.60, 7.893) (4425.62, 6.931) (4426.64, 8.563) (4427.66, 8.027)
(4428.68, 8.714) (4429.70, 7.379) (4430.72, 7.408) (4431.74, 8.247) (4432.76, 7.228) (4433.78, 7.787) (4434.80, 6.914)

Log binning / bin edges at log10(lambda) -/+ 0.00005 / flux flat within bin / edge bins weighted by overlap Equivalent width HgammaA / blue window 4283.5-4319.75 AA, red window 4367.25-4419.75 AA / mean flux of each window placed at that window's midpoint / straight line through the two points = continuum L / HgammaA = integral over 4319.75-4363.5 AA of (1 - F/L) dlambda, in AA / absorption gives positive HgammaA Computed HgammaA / -3.68 AA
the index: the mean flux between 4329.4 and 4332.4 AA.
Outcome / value 7.29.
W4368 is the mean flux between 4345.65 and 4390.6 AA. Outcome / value 6.98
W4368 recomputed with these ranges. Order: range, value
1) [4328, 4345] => 6.51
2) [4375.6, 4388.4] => 6.43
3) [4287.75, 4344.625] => 5.97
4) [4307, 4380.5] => 6.73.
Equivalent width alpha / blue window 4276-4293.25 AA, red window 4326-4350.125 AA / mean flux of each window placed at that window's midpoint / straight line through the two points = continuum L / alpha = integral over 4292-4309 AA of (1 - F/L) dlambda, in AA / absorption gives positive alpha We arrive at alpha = 3.5 AA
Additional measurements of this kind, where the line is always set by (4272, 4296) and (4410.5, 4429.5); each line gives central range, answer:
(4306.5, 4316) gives 1.5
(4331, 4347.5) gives 1.0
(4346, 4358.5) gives 0.0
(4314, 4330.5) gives -0.8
